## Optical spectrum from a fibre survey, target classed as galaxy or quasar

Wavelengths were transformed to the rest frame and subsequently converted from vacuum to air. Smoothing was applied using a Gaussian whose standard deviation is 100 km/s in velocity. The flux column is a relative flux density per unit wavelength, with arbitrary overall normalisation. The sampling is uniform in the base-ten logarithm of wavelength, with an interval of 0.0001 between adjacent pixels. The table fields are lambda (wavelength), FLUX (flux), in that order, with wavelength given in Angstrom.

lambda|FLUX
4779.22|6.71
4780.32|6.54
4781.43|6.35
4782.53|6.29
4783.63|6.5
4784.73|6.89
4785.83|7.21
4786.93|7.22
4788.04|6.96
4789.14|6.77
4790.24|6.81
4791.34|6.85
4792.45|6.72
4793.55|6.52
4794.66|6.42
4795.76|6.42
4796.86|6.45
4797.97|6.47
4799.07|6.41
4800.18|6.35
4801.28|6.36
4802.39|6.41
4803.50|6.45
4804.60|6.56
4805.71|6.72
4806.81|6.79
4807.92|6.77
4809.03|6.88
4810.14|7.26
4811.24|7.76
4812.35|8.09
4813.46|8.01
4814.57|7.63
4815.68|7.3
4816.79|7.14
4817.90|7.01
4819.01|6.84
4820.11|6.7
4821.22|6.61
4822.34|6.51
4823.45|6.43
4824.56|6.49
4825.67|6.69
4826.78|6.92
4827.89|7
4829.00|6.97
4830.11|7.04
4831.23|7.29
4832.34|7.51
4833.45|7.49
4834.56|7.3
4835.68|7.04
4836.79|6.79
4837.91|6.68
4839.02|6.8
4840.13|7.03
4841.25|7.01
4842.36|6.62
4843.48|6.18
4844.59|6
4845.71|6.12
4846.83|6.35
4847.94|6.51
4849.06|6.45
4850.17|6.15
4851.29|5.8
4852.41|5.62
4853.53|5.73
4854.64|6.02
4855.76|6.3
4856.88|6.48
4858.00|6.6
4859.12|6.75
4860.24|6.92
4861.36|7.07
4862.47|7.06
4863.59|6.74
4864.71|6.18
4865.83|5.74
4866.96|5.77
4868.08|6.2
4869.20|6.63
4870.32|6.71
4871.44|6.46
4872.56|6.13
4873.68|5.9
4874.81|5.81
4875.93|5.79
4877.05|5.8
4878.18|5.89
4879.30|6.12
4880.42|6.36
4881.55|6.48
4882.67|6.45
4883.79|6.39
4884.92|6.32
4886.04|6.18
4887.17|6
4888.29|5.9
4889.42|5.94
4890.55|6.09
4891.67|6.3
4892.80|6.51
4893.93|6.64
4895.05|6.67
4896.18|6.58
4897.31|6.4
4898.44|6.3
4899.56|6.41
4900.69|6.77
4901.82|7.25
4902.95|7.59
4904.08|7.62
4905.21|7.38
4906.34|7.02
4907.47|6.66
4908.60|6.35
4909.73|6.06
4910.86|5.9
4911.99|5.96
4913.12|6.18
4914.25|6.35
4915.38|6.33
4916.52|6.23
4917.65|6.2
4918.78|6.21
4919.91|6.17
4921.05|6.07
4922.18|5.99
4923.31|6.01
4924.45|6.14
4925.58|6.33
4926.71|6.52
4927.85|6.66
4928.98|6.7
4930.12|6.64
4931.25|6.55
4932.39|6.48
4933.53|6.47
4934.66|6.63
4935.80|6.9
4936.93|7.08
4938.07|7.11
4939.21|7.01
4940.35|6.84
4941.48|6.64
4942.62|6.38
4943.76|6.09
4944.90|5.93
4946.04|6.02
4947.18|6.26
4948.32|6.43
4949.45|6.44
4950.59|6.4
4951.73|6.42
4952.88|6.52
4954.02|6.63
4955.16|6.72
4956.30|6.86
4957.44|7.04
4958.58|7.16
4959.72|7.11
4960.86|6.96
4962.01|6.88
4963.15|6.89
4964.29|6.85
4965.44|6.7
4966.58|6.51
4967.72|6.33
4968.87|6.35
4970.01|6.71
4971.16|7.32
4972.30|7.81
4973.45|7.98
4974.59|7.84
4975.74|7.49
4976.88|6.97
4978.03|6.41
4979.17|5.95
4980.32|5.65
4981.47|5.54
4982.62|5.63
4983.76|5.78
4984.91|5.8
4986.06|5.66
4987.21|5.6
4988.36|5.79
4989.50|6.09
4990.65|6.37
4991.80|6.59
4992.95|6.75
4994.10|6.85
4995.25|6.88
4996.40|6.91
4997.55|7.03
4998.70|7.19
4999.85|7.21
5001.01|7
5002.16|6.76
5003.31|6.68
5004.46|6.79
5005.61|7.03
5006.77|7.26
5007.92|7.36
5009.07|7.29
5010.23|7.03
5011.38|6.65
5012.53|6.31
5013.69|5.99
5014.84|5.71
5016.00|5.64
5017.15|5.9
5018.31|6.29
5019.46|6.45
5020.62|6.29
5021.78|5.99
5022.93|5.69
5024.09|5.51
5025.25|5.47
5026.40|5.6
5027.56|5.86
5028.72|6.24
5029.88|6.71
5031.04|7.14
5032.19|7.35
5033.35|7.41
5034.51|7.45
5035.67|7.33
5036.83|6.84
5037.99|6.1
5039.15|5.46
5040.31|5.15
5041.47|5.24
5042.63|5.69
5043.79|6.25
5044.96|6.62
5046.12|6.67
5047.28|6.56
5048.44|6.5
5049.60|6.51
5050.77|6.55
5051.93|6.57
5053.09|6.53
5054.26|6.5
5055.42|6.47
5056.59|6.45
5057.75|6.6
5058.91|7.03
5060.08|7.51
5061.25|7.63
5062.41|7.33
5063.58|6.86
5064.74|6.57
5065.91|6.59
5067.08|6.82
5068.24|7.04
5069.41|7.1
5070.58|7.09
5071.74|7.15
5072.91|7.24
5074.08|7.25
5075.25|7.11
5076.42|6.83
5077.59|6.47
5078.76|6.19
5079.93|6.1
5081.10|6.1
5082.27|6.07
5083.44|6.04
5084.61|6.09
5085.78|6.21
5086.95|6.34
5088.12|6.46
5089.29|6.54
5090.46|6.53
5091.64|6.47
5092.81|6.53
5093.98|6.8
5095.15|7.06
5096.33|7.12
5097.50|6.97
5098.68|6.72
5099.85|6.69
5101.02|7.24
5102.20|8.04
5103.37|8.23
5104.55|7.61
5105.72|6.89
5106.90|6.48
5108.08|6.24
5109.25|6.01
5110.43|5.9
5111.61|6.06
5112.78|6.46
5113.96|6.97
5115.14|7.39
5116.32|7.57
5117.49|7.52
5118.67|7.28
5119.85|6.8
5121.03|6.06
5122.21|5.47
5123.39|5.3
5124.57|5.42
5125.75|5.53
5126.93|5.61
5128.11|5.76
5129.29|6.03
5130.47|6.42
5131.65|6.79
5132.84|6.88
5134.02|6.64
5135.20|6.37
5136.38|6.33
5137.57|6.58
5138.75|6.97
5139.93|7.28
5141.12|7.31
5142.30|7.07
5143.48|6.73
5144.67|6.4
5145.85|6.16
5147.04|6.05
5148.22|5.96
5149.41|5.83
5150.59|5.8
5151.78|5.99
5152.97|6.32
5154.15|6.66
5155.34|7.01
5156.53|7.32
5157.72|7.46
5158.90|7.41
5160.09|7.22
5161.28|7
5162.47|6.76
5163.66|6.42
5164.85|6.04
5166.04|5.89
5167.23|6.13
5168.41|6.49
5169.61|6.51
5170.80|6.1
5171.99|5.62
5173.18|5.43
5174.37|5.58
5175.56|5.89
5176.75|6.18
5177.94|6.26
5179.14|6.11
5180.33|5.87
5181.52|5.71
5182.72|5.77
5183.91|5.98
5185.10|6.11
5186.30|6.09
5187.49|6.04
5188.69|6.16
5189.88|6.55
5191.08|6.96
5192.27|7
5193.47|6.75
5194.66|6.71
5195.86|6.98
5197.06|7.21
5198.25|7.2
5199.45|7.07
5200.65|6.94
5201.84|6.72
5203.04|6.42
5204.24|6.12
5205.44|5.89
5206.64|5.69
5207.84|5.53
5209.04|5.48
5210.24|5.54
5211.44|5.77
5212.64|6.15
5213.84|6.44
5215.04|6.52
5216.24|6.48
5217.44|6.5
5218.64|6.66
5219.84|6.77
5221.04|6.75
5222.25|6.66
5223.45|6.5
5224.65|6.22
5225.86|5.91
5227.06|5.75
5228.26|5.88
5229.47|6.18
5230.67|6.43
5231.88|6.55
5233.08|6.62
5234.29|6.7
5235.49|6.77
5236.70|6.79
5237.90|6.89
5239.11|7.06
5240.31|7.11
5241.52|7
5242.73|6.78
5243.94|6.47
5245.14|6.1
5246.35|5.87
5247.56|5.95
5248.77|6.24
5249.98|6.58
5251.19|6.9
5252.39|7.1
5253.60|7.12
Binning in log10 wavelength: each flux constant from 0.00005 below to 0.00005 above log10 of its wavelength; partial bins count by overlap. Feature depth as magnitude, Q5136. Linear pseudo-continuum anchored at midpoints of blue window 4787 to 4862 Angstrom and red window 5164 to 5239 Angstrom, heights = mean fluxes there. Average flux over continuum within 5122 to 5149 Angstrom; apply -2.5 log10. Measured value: 0.01 mag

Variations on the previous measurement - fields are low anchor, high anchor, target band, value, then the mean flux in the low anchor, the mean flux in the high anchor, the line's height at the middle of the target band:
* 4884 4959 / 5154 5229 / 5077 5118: -0.05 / 6.49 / 6.36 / 6.41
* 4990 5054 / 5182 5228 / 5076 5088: 0.04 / 6.49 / 6.36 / 6.45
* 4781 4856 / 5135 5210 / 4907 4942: 0.03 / 6.73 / 6.4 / 6.63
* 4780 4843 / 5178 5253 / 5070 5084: -0.01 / 6.86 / 6.41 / 6.57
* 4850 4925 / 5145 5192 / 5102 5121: -0.10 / 6.34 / 6.28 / 6.3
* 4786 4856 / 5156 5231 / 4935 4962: -0.01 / 6.74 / 6.35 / 6.61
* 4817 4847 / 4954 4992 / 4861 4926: 0.06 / 6.8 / 6.59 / 6.71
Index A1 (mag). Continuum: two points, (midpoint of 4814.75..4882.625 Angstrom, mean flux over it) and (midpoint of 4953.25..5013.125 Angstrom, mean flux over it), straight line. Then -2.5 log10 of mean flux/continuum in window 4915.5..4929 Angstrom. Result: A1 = 0.06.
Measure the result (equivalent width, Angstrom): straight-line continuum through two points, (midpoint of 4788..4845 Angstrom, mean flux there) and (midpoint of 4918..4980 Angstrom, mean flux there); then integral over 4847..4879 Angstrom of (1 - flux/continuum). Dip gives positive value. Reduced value 2.48 Angstrom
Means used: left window 6.85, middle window 6.26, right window 6.65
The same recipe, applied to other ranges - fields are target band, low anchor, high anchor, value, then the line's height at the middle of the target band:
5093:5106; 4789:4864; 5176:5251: -1.4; 6.49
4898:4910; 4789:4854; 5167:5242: -0.4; 6.66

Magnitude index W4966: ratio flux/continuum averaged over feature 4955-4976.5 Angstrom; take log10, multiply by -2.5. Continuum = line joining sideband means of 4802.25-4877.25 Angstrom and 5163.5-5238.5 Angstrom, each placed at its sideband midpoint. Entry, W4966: -0.08 mag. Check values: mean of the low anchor 6.66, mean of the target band 7.03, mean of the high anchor 6.3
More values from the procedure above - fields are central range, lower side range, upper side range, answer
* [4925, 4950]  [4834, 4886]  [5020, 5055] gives -0.03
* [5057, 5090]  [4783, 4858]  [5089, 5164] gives -0.01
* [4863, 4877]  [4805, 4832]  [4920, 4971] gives 0.12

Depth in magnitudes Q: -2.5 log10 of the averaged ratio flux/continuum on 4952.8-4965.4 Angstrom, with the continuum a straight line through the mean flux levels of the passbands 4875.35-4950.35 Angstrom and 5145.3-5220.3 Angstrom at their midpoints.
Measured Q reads -0.08 mag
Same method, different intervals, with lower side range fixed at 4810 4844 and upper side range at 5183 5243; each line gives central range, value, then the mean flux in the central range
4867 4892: 0.13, 6.17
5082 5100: 0.02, 6.55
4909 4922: 0.13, 6.15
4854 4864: 0.05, 6.66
